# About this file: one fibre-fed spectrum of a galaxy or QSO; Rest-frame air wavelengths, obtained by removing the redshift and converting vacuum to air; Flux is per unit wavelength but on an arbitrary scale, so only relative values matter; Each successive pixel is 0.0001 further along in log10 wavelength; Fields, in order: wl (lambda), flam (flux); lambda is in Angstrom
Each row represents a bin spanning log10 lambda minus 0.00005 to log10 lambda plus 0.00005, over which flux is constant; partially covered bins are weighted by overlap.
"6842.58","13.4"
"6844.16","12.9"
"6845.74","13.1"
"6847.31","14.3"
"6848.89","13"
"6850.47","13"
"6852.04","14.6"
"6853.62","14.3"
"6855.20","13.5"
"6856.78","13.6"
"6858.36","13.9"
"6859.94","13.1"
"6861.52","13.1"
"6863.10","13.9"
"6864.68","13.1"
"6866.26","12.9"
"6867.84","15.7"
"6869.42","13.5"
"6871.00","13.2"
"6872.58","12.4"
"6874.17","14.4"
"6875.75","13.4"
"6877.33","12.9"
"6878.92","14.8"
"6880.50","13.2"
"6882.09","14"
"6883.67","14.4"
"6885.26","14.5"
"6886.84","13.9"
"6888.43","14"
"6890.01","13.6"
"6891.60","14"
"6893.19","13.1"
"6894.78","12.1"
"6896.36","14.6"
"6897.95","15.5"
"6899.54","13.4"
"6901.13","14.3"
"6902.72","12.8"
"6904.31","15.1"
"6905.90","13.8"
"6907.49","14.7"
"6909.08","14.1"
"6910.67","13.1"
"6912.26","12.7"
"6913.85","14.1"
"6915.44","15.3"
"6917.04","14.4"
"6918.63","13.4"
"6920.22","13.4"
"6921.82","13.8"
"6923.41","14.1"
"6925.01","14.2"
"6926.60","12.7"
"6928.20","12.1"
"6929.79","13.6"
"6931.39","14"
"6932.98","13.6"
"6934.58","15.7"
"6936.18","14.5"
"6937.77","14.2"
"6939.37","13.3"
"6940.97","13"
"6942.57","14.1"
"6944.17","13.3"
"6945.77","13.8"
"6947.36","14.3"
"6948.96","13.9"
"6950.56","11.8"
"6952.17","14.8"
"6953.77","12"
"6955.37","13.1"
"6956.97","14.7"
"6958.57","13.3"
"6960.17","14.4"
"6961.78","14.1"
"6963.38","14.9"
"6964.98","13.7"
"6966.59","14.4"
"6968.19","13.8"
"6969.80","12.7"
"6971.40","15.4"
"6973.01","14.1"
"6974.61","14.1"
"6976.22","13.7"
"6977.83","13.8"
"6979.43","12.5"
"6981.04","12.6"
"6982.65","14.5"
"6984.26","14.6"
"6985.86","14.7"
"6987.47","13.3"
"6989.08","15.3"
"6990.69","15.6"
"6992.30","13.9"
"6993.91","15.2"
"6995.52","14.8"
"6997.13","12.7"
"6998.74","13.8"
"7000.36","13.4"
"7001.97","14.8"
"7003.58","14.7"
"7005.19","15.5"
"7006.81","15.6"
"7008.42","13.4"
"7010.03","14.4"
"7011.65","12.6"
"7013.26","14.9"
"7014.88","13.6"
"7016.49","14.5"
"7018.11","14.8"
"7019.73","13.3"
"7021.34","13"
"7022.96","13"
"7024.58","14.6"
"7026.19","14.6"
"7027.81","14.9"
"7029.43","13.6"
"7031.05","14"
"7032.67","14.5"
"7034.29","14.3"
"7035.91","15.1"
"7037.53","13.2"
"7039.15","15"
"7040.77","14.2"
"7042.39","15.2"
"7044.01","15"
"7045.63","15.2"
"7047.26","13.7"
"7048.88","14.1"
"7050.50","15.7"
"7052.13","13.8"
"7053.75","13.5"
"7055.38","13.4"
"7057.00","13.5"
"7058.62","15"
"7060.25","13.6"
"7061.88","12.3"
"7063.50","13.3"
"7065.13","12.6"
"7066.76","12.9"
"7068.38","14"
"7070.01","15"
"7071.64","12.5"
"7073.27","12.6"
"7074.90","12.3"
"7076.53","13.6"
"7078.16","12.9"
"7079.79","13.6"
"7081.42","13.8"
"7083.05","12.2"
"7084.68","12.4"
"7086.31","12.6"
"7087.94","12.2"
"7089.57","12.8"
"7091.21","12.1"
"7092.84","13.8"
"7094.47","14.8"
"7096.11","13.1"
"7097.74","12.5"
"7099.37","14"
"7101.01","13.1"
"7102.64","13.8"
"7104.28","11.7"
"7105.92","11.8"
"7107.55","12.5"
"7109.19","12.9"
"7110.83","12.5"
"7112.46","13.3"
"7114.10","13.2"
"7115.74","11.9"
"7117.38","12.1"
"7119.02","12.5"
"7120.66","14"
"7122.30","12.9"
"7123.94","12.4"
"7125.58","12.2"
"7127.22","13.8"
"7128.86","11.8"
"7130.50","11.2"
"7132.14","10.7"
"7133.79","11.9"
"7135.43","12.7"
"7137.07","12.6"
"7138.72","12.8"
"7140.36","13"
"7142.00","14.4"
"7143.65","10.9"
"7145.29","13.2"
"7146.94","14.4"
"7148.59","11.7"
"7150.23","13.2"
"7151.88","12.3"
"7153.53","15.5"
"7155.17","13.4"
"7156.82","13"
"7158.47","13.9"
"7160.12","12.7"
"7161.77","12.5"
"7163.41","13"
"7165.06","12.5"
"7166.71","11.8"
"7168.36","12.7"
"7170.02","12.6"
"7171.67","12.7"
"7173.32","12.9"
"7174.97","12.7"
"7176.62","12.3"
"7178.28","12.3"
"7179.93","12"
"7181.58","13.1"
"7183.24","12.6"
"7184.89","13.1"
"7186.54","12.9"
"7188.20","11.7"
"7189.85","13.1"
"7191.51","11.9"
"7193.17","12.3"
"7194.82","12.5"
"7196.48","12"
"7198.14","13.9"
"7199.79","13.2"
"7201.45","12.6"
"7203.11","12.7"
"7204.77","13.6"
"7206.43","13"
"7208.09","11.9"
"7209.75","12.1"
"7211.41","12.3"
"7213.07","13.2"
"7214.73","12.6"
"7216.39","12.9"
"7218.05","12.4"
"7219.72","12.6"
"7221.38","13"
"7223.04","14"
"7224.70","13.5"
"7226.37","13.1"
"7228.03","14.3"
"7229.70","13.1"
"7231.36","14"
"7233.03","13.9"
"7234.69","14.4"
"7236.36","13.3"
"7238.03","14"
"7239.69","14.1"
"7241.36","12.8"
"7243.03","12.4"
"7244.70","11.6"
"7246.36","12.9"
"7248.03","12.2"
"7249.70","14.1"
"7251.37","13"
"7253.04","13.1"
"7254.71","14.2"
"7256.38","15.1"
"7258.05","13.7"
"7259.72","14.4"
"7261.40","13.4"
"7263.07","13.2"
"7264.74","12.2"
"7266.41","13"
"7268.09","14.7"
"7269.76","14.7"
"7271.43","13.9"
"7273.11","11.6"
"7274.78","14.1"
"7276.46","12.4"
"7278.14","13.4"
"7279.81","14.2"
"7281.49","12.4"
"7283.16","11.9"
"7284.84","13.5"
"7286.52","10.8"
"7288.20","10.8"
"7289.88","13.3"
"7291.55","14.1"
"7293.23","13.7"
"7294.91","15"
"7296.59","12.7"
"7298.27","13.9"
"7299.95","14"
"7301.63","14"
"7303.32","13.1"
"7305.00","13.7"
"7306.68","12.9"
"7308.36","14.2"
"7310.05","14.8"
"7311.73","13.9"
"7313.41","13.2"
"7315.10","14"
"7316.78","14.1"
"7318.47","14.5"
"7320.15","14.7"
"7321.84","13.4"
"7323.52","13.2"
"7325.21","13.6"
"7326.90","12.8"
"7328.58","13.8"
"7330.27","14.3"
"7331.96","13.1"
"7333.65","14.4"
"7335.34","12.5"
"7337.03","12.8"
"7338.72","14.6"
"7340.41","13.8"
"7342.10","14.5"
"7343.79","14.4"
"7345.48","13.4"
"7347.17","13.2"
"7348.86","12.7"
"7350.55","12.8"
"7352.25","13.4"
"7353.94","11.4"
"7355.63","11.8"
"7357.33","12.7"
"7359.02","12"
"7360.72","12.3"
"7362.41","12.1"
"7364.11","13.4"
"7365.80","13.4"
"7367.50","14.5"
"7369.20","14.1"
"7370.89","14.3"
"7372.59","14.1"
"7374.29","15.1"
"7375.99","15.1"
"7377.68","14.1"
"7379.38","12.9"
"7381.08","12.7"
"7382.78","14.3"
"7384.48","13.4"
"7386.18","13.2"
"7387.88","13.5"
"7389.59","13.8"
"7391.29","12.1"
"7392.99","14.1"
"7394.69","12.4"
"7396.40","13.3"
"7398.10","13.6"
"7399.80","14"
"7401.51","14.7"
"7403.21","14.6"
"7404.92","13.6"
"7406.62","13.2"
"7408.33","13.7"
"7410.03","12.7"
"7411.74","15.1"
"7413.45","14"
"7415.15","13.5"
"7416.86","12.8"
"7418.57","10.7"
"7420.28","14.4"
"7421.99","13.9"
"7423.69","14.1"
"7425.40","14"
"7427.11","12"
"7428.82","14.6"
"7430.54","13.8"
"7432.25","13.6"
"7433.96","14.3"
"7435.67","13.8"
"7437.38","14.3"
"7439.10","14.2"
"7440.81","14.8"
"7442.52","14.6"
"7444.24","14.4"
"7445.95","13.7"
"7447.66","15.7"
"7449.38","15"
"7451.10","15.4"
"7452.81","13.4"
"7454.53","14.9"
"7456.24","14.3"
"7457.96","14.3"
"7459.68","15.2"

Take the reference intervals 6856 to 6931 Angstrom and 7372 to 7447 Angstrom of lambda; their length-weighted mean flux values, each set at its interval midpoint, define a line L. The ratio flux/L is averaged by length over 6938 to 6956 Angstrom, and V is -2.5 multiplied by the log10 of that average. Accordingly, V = 0.03 mag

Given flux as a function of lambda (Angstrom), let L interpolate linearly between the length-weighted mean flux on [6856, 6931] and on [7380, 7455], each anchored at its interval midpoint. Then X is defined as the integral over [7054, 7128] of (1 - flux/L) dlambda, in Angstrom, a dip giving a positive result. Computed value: 4.0 Angstrom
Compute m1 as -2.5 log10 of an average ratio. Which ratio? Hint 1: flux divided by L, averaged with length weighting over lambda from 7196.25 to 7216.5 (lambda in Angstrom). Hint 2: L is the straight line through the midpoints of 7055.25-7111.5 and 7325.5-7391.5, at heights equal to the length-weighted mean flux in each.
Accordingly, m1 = 0.04 mag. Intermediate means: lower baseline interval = 13.1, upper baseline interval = 13.4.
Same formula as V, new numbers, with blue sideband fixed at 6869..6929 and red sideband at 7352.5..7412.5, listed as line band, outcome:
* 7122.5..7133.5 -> 0.13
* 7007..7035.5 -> -0.03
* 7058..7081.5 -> 0.03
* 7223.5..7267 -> 0.01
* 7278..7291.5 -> 0.08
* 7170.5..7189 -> 0.08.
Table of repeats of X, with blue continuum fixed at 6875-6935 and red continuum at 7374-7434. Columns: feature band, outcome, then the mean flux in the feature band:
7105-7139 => 3.2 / 12.5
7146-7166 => 0.8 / 13.2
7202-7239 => 1.4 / 13.2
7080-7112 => 2.0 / 12.9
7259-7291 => 1.5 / 13.1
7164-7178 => 1.2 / 12.5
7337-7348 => -0.2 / 13.9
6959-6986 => -0.3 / 14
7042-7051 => -0.6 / 14.8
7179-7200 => 1.7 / 12.6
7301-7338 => -0.1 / 13.7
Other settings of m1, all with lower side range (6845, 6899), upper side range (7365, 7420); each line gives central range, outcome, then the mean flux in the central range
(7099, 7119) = 0.082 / 12.7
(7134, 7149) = 0.069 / 12.8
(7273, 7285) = 0.055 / 13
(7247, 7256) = 0.022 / 13.4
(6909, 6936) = -0.006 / 13.8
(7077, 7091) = 0.073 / 12.8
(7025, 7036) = -0.053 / 14.4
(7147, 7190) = 0.072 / 12.8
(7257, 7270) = 0.002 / 13.6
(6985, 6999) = -0.053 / 14.4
